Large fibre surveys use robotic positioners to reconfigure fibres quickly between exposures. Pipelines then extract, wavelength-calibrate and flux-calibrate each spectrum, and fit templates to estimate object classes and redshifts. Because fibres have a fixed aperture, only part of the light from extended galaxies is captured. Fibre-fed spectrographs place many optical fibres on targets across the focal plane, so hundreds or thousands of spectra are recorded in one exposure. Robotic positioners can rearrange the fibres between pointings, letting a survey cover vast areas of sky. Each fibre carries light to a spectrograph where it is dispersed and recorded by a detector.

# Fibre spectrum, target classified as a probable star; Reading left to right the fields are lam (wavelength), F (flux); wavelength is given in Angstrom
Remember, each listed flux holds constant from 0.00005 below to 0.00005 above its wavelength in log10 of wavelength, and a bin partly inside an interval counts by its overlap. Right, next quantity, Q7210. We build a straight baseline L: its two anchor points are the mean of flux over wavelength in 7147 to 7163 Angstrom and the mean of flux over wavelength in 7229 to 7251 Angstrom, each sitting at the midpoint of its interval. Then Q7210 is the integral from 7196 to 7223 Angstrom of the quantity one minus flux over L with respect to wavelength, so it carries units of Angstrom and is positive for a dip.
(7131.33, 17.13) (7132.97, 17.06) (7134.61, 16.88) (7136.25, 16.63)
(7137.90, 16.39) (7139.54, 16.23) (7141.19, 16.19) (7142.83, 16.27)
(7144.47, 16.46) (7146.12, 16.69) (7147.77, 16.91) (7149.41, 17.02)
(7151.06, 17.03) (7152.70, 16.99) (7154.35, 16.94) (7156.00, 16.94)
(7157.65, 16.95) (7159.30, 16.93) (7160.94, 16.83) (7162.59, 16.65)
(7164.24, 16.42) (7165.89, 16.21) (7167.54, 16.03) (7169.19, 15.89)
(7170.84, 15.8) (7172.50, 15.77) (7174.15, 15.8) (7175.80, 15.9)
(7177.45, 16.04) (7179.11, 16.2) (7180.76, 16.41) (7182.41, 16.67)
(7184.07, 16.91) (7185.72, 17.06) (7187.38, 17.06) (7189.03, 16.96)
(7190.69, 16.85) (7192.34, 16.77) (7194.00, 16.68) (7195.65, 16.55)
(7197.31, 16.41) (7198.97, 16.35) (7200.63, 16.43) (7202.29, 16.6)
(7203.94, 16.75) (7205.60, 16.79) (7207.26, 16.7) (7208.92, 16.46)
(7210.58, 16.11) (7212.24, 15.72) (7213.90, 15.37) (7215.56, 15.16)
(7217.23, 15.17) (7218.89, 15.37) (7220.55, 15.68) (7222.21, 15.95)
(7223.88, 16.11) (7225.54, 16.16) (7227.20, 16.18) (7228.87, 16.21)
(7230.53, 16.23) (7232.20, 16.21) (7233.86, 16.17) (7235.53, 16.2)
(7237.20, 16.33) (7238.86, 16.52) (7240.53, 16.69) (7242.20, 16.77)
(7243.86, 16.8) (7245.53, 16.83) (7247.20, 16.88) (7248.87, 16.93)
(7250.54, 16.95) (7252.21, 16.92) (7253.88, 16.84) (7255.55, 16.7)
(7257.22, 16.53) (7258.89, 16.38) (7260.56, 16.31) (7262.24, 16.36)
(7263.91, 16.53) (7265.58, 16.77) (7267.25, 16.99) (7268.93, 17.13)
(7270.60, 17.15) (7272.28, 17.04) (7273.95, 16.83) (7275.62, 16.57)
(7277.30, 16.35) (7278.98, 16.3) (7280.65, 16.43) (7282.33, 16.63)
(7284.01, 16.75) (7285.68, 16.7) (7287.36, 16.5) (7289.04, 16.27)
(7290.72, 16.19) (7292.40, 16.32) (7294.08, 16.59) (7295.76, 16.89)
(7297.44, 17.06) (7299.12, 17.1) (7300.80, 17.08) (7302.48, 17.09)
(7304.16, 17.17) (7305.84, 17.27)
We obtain 1.0 Angstrom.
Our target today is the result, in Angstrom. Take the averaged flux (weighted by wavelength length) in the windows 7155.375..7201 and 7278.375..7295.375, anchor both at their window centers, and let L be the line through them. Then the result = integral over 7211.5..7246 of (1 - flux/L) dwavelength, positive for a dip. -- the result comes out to 0.8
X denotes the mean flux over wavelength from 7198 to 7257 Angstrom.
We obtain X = 16.3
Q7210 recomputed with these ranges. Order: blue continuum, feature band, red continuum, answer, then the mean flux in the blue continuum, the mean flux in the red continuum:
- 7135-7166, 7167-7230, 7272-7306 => 1.7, 16.7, 16.7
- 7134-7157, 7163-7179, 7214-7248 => 0.5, 16.7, 16.2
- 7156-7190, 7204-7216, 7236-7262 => 0.3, 16.4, 16.7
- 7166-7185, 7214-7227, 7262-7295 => 0.5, 16.1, 16.6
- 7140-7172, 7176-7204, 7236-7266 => 0.0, 16.6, 16.7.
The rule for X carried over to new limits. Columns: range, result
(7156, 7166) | 16.7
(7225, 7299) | 16.6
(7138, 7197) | 16.5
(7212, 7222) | 15.4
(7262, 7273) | 16.9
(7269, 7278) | 16.8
